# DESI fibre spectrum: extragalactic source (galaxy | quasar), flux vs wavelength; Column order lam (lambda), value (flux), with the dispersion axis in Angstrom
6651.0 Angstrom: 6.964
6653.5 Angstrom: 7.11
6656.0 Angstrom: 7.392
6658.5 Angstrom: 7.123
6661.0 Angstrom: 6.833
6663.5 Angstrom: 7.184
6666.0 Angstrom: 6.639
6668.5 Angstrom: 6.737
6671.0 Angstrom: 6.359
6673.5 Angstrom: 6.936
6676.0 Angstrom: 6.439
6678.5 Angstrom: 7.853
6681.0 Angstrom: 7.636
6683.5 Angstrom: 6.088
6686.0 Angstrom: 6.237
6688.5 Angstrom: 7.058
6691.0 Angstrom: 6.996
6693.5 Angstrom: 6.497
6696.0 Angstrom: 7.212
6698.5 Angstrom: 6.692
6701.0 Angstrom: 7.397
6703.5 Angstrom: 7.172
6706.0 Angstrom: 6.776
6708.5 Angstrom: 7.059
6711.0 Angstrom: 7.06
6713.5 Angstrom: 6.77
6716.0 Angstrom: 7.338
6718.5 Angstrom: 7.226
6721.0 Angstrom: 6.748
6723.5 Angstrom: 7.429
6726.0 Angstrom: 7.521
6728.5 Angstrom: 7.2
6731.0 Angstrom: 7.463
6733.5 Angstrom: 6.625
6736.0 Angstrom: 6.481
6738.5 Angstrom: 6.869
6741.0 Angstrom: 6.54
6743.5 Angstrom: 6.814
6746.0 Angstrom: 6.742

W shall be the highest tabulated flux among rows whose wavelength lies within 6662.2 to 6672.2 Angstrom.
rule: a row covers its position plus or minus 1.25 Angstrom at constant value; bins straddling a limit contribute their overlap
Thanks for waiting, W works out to 7.184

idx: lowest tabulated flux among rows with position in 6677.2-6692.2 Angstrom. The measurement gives 6.088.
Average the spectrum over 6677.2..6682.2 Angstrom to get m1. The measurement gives 7.73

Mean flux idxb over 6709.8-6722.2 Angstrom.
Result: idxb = 7.03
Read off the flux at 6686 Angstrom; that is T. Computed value 6.237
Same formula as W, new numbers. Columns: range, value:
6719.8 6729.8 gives 7.521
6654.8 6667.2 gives 7.392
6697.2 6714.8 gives 7.397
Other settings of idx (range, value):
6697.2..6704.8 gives 6.692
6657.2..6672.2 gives 6.359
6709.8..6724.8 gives 6.748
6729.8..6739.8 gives 6.481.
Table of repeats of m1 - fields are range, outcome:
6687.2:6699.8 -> 6.89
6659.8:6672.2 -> 6.75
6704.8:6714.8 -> 6.92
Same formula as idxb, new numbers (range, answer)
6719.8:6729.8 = 7.23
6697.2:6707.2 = 7.01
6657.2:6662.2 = 6.98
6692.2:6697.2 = 6.85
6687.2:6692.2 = 7.02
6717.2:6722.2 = 6.99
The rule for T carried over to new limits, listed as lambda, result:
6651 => 6.964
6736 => 6.481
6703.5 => 7.172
